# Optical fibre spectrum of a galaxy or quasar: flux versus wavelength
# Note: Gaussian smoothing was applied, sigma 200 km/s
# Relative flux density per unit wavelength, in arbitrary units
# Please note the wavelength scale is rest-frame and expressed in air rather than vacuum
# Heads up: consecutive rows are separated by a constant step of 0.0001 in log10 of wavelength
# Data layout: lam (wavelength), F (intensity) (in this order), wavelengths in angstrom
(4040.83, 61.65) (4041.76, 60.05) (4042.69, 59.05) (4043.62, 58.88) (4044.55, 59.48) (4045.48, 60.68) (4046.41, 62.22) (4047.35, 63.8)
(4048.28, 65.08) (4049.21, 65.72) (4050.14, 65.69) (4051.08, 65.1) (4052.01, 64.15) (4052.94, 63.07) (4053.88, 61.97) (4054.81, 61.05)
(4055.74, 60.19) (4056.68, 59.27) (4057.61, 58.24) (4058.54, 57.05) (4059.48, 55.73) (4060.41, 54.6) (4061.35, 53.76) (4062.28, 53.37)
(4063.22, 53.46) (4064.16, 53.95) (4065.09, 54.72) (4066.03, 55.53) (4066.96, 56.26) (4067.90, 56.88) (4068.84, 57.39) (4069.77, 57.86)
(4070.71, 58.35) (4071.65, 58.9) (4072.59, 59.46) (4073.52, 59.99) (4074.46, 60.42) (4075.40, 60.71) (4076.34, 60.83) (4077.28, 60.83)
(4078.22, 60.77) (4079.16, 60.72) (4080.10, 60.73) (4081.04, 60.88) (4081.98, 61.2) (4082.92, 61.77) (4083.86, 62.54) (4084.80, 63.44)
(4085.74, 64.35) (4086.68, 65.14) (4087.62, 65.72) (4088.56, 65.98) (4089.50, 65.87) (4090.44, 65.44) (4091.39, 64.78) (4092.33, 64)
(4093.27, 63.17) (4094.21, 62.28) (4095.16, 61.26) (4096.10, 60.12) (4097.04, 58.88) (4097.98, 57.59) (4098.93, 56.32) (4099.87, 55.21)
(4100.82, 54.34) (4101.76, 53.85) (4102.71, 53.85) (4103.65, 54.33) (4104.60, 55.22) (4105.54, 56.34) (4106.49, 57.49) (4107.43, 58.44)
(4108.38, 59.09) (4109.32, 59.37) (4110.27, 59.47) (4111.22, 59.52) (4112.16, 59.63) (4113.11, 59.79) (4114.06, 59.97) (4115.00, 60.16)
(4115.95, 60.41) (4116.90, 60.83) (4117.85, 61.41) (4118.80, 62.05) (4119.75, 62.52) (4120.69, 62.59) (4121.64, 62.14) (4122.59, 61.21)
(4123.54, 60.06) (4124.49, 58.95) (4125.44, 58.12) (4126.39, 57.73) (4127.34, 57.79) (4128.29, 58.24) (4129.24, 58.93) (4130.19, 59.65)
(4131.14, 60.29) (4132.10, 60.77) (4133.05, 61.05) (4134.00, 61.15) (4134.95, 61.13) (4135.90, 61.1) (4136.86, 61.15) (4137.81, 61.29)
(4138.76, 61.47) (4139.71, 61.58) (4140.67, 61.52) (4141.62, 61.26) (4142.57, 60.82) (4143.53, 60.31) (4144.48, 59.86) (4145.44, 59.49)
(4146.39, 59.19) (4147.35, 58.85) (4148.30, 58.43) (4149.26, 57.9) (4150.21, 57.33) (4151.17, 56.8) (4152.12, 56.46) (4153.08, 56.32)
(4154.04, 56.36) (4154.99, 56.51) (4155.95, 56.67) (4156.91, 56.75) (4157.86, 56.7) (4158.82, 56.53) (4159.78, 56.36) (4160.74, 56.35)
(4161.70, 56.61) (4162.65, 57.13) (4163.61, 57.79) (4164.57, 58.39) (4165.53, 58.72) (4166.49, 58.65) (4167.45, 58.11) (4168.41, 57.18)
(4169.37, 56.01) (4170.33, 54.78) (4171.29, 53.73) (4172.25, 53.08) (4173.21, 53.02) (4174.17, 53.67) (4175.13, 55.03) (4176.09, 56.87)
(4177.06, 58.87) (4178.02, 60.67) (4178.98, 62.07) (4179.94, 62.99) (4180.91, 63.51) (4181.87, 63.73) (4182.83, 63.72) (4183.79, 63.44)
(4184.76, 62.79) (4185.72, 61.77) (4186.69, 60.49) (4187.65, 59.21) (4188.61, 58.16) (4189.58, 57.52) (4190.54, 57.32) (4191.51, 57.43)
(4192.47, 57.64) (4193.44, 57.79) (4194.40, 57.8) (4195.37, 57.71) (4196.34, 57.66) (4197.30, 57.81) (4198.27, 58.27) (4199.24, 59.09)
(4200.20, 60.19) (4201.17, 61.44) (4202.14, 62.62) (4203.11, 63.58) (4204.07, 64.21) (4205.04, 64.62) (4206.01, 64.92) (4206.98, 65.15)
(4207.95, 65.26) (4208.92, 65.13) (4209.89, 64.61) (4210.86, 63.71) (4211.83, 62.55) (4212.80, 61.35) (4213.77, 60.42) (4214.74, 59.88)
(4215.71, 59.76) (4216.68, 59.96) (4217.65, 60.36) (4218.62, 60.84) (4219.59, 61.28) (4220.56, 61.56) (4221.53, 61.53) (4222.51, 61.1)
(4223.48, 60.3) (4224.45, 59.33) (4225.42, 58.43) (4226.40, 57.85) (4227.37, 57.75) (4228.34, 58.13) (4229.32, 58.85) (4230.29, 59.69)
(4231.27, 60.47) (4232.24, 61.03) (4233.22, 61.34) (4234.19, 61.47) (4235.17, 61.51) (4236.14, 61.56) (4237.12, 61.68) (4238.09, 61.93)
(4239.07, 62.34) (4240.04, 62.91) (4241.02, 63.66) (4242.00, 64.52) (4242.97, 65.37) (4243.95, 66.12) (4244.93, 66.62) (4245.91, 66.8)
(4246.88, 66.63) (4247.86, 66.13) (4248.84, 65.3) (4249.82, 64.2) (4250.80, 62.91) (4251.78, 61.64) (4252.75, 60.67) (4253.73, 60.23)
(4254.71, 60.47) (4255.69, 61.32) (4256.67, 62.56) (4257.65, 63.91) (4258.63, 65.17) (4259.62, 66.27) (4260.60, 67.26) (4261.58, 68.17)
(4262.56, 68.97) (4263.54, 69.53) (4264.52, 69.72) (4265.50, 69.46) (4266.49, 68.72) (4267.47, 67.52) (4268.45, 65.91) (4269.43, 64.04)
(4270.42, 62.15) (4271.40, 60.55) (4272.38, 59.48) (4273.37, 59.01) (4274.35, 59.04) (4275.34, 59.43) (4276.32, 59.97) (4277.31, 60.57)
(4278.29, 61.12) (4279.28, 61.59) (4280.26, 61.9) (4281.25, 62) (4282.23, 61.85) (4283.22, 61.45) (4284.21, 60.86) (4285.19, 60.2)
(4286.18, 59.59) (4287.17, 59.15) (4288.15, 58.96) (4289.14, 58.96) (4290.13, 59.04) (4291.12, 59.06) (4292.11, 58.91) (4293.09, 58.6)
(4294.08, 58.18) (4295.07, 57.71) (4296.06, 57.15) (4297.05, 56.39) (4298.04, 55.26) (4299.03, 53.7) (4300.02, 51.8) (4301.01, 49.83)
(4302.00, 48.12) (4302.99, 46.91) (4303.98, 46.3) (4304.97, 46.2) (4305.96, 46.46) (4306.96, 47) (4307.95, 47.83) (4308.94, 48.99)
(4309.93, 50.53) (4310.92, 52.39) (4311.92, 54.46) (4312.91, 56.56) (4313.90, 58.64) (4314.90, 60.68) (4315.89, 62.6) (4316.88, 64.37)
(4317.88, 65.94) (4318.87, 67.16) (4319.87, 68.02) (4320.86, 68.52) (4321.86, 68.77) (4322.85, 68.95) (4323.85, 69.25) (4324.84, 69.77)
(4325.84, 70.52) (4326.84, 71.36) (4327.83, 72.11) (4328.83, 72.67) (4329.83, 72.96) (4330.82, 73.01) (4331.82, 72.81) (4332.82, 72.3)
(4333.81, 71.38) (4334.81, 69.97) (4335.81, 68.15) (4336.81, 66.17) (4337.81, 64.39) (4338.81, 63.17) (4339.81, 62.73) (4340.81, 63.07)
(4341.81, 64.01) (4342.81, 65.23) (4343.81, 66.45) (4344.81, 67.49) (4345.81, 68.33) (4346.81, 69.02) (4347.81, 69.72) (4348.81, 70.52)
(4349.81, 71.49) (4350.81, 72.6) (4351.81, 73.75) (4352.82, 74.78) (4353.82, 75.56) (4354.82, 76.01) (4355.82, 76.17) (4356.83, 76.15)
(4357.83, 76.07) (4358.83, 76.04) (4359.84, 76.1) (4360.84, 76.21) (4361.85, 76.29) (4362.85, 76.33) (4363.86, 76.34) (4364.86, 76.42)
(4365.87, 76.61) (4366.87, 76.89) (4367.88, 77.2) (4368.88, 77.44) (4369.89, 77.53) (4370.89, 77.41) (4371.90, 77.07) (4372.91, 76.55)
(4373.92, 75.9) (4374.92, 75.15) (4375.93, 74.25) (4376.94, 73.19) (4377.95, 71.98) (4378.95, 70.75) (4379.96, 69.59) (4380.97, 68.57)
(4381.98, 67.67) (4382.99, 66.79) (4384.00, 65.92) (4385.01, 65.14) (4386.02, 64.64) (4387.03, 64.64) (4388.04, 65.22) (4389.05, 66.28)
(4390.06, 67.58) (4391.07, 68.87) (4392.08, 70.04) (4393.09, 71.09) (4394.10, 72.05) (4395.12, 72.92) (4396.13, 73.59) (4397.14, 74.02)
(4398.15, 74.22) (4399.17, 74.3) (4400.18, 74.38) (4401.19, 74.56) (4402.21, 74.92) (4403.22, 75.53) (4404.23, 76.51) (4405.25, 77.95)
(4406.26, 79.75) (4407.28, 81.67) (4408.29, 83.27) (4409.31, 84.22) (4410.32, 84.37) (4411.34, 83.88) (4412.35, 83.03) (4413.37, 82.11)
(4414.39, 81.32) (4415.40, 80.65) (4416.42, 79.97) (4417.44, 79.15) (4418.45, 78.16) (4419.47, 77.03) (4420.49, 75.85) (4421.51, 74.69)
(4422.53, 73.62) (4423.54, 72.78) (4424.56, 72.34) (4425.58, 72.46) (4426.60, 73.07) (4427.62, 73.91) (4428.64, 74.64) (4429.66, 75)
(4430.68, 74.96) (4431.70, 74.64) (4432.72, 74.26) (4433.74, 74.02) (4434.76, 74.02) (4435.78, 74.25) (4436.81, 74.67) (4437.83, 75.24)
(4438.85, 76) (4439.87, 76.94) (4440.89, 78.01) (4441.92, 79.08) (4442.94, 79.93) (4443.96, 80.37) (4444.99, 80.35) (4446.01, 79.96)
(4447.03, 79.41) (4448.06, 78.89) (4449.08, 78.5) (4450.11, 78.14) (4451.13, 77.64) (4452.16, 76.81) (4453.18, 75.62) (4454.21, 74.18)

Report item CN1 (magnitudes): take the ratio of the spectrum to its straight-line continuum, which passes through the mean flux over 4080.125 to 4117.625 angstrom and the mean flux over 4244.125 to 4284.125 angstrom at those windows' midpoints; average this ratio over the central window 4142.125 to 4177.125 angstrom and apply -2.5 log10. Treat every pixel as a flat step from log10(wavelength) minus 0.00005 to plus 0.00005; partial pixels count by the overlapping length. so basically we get 0.08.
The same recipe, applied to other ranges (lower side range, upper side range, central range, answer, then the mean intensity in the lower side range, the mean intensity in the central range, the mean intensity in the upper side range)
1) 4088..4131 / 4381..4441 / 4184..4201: 0.09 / 59.7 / 58.9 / 74.6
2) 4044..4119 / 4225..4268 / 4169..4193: 0.06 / 59.9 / 58.7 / 63.6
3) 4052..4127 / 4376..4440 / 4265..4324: 0.17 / 59.5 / 58.8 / 74.3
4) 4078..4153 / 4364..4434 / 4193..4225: 0.06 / 60.1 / 61.3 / 74.6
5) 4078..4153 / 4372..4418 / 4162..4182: 0.09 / 60.1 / 57.7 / 74.2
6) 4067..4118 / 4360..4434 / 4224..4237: 0.12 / 60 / 59.8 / 74.7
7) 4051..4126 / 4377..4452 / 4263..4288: 0.10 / 59.6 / 62.6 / 75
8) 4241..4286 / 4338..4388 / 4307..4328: 0.10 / 63.7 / 62.3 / 71.9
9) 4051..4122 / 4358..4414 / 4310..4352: 0.07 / 59.6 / 67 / 74.4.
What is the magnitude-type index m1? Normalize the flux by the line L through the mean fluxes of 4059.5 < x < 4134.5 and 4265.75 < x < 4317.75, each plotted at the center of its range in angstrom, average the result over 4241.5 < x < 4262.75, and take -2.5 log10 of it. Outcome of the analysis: -0.12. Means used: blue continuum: 59.5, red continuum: 57.6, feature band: 64.5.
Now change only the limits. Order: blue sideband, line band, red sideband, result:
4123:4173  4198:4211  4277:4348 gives -0.065 mag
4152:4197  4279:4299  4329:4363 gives 0.129 mag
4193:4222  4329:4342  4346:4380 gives 0.065 mag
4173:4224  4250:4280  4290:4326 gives -0.086 mag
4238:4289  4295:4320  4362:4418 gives 0.232 mag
